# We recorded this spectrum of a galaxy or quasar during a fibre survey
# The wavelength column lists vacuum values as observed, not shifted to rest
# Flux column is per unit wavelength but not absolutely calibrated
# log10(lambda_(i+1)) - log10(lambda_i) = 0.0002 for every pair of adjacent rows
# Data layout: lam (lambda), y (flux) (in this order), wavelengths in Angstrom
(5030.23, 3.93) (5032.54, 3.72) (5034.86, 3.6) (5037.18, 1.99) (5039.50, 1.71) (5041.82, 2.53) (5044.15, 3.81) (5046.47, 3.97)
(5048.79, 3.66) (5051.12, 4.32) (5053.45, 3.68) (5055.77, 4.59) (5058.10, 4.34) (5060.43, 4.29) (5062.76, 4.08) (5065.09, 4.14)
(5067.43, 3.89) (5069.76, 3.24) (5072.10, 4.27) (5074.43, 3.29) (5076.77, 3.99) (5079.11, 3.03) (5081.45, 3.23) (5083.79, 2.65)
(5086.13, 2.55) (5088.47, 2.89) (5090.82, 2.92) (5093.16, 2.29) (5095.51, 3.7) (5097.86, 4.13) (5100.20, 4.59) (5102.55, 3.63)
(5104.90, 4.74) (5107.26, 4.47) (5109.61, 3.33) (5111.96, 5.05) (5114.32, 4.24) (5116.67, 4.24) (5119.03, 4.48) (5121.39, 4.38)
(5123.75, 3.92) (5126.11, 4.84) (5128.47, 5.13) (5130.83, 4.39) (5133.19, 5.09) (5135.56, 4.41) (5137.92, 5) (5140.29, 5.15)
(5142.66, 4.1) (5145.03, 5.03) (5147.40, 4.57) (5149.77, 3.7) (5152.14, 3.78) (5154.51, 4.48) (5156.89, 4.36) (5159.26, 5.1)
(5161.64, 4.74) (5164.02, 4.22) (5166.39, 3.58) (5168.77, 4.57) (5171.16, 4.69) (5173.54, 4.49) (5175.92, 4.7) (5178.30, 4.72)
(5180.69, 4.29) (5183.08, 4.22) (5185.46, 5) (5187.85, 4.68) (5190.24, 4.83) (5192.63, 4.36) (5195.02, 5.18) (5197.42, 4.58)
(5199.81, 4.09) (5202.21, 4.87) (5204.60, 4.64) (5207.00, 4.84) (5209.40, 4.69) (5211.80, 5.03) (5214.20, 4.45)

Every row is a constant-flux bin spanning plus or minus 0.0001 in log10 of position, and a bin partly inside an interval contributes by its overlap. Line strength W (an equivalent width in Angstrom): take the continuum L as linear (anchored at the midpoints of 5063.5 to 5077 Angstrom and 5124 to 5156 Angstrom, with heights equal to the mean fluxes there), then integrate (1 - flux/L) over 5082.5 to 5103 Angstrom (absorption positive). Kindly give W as 4.1 Angstrom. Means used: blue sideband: 3.8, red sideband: 4.57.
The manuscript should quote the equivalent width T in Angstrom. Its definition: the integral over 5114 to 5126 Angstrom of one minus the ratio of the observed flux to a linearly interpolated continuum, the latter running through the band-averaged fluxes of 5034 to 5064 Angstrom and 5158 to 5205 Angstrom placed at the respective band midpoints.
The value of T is -0.55 Angstrom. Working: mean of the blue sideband 3.58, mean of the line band 4.31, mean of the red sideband 4.58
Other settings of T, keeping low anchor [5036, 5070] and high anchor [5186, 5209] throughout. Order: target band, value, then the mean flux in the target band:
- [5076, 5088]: 2.5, 3.05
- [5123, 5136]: -1.5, 4.67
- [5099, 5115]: -1.1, 4.29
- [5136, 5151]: -1.0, 4.58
